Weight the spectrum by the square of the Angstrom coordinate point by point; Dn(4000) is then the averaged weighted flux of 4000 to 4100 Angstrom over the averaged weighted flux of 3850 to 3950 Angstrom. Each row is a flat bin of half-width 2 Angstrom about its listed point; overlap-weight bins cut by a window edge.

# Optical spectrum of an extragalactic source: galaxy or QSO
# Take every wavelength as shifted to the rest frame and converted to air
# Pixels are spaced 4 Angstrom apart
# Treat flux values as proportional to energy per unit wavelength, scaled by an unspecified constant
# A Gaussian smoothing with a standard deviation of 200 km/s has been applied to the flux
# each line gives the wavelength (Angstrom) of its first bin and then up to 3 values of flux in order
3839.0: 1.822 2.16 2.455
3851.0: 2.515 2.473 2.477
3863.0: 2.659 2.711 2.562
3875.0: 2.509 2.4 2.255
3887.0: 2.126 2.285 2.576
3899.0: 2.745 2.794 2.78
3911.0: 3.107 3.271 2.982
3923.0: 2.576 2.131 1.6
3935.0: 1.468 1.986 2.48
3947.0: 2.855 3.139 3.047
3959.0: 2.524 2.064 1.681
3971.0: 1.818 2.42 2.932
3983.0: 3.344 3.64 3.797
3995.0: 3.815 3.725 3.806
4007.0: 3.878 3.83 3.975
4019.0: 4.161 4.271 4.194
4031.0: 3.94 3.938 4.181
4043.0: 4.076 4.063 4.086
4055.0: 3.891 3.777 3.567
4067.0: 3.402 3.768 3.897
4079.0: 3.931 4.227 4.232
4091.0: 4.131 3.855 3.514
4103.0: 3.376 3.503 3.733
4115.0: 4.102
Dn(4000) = 1.70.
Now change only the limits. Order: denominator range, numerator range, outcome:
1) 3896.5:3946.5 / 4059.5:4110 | 1.64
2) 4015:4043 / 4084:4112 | 0.95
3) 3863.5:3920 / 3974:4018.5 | 1.44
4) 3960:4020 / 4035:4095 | 1.26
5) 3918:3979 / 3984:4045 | 1.75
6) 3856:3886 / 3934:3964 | 1.04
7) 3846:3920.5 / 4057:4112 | 1.60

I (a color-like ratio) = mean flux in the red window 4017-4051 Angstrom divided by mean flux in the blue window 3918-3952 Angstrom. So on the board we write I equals 1.8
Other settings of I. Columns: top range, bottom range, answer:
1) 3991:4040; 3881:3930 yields 1.52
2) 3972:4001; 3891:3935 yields 1.29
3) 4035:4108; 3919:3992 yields 1.53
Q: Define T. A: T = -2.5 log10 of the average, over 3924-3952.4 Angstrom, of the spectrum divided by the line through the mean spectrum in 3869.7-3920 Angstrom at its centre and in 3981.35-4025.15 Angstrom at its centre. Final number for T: 0.37 mag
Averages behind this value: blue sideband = 2.64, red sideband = 3.85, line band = 2.23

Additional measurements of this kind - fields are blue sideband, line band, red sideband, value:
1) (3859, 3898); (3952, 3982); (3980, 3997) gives 0.365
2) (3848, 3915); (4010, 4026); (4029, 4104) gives -0.151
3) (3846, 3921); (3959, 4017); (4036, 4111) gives 0.050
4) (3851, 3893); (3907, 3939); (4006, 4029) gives 0.219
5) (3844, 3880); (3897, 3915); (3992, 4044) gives 0.012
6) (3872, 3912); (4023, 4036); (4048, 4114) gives -0.174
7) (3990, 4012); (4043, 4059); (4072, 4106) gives -0.040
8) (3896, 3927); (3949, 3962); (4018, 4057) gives 0.152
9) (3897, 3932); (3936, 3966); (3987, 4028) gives 0.252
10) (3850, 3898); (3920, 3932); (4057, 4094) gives 0.263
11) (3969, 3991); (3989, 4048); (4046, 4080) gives -0.193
